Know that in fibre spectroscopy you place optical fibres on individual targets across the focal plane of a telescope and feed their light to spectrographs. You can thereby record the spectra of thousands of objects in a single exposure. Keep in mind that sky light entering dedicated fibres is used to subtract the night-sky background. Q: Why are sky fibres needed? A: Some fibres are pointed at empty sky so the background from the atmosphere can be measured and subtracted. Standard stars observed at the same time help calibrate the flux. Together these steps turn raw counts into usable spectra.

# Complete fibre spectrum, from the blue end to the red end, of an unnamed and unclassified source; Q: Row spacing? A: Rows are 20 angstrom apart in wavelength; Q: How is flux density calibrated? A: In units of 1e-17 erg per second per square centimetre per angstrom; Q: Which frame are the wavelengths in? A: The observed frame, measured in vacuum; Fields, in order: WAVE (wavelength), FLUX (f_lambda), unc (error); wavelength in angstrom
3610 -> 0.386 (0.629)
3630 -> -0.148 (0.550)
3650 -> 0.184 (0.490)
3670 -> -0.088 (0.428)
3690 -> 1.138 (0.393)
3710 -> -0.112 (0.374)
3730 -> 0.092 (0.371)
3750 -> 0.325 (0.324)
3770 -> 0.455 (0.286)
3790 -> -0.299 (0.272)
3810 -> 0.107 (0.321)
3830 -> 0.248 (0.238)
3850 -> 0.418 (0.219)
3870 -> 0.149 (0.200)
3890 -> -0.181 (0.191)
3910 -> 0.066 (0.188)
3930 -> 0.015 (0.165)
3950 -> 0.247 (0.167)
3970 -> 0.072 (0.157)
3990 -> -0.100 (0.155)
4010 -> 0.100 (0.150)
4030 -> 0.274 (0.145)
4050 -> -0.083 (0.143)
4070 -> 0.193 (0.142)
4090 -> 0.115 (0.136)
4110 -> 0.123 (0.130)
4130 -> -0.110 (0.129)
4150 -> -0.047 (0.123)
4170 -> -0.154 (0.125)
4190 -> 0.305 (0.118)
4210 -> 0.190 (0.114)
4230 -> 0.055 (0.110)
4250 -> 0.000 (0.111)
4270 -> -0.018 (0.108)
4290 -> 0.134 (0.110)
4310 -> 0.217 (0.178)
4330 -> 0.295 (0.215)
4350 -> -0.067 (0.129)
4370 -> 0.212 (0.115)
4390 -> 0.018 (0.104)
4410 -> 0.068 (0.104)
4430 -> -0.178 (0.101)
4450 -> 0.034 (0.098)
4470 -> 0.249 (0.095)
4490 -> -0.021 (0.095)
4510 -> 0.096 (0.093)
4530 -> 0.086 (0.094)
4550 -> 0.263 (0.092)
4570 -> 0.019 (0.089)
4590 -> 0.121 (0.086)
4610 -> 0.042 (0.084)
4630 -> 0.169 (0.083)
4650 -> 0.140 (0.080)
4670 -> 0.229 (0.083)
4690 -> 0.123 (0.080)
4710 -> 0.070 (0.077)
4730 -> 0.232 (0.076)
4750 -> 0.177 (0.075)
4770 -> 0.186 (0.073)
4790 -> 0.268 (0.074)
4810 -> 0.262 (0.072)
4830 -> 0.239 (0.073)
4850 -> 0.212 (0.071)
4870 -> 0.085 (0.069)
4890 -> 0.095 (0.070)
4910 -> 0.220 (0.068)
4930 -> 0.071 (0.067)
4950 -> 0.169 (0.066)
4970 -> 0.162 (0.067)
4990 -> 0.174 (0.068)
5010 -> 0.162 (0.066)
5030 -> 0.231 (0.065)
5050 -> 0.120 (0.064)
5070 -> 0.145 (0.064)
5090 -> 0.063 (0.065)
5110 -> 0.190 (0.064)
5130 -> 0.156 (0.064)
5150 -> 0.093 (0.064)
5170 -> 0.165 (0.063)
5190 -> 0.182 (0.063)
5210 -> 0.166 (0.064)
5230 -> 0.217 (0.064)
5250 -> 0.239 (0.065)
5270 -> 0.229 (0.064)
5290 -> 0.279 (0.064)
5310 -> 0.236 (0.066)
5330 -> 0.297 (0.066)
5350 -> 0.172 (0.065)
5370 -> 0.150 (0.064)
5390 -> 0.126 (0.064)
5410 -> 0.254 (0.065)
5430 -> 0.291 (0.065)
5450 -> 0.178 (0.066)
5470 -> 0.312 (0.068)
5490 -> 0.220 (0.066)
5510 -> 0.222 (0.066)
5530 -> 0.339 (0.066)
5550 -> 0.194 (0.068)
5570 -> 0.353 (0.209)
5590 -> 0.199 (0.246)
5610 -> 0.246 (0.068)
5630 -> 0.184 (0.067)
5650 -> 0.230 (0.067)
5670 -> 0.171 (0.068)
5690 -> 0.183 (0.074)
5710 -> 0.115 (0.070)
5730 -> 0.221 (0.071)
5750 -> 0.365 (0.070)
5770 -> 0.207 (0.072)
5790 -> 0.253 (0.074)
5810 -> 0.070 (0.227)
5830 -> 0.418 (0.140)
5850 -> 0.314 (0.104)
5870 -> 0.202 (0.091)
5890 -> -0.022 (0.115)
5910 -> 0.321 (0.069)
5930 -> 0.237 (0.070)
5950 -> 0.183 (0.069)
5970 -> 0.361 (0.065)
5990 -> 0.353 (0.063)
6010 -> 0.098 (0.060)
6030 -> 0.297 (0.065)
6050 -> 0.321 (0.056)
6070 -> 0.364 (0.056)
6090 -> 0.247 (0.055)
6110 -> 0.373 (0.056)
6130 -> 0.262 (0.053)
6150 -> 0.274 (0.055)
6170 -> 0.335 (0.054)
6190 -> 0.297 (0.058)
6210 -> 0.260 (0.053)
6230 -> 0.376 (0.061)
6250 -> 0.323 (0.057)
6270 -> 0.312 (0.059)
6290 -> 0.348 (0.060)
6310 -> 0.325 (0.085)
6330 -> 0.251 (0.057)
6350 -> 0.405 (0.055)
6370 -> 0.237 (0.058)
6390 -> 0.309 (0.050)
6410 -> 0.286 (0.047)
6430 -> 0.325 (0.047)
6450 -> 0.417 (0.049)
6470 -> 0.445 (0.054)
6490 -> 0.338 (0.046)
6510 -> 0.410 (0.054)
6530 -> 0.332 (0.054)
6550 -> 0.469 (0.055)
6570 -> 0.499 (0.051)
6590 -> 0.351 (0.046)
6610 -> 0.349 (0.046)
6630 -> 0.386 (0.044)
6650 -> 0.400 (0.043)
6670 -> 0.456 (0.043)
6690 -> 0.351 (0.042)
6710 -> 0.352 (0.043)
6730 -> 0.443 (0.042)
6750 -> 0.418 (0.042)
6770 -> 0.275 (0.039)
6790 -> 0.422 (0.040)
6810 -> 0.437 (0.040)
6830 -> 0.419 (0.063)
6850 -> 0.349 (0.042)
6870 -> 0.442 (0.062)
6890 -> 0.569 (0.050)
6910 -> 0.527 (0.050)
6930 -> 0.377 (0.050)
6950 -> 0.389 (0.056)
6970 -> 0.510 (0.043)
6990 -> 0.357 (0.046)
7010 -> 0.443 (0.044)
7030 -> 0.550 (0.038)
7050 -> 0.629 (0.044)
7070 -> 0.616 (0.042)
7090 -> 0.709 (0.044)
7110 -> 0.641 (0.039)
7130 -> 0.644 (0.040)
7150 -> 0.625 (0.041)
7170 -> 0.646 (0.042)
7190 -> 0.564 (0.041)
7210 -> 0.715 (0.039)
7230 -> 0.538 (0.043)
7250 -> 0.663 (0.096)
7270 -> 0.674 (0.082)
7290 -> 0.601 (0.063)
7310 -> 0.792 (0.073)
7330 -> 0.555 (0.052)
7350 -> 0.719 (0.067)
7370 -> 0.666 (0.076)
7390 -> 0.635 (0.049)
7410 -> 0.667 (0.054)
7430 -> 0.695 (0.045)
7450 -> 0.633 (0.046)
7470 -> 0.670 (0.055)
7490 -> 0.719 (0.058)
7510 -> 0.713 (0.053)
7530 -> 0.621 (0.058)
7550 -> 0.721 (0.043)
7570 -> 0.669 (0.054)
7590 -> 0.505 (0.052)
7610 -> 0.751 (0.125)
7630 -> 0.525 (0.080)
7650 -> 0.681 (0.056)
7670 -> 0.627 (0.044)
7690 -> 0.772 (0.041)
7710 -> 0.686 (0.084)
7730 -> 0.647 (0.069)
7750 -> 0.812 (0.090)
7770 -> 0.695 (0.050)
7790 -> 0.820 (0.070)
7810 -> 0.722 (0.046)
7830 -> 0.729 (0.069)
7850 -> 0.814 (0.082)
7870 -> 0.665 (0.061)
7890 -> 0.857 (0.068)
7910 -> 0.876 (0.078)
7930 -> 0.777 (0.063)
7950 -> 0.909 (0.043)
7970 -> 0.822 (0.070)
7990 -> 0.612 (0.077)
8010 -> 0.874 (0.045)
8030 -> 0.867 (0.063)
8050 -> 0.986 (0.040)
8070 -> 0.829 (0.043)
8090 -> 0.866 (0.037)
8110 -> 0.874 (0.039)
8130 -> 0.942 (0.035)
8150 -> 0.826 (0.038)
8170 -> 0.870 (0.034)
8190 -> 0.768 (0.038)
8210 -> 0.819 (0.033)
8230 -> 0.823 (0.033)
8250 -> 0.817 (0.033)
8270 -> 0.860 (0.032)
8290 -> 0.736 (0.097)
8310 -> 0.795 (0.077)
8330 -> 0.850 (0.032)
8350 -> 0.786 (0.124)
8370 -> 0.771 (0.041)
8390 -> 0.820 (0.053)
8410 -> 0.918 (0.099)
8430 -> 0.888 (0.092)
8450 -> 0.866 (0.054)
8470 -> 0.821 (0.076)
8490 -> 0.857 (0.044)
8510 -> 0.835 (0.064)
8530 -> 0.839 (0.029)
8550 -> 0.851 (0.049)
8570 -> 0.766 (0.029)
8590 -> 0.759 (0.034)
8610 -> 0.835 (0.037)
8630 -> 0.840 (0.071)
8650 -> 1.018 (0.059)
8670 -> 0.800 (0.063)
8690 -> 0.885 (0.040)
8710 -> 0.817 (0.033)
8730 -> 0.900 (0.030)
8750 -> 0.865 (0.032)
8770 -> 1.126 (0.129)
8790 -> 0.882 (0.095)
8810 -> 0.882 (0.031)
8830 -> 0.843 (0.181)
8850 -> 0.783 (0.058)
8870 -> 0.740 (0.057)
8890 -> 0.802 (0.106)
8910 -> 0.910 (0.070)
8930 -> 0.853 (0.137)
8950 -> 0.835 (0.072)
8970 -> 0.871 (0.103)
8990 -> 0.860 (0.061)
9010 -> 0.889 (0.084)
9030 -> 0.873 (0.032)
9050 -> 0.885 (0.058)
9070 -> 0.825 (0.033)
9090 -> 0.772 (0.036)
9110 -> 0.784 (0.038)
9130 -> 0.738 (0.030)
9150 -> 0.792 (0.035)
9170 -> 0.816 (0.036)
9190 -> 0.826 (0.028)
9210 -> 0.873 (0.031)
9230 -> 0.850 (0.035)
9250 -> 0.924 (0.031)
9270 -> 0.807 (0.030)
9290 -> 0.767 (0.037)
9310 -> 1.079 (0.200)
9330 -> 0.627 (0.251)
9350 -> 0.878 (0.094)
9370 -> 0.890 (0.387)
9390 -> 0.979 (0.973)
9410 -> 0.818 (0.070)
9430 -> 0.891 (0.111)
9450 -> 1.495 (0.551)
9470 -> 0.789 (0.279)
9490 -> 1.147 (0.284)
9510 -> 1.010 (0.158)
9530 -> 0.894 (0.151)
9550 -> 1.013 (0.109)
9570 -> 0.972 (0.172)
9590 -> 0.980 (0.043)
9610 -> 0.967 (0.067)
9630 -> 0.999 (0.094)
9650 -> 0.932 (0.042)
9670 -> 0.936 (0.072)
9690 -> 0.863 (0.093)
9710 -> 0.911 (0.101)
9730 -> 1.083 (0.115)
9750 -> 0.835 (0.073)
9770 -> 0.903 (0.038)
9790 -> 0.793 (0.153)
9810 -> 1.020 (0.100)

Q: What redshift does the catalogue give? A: 0.76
